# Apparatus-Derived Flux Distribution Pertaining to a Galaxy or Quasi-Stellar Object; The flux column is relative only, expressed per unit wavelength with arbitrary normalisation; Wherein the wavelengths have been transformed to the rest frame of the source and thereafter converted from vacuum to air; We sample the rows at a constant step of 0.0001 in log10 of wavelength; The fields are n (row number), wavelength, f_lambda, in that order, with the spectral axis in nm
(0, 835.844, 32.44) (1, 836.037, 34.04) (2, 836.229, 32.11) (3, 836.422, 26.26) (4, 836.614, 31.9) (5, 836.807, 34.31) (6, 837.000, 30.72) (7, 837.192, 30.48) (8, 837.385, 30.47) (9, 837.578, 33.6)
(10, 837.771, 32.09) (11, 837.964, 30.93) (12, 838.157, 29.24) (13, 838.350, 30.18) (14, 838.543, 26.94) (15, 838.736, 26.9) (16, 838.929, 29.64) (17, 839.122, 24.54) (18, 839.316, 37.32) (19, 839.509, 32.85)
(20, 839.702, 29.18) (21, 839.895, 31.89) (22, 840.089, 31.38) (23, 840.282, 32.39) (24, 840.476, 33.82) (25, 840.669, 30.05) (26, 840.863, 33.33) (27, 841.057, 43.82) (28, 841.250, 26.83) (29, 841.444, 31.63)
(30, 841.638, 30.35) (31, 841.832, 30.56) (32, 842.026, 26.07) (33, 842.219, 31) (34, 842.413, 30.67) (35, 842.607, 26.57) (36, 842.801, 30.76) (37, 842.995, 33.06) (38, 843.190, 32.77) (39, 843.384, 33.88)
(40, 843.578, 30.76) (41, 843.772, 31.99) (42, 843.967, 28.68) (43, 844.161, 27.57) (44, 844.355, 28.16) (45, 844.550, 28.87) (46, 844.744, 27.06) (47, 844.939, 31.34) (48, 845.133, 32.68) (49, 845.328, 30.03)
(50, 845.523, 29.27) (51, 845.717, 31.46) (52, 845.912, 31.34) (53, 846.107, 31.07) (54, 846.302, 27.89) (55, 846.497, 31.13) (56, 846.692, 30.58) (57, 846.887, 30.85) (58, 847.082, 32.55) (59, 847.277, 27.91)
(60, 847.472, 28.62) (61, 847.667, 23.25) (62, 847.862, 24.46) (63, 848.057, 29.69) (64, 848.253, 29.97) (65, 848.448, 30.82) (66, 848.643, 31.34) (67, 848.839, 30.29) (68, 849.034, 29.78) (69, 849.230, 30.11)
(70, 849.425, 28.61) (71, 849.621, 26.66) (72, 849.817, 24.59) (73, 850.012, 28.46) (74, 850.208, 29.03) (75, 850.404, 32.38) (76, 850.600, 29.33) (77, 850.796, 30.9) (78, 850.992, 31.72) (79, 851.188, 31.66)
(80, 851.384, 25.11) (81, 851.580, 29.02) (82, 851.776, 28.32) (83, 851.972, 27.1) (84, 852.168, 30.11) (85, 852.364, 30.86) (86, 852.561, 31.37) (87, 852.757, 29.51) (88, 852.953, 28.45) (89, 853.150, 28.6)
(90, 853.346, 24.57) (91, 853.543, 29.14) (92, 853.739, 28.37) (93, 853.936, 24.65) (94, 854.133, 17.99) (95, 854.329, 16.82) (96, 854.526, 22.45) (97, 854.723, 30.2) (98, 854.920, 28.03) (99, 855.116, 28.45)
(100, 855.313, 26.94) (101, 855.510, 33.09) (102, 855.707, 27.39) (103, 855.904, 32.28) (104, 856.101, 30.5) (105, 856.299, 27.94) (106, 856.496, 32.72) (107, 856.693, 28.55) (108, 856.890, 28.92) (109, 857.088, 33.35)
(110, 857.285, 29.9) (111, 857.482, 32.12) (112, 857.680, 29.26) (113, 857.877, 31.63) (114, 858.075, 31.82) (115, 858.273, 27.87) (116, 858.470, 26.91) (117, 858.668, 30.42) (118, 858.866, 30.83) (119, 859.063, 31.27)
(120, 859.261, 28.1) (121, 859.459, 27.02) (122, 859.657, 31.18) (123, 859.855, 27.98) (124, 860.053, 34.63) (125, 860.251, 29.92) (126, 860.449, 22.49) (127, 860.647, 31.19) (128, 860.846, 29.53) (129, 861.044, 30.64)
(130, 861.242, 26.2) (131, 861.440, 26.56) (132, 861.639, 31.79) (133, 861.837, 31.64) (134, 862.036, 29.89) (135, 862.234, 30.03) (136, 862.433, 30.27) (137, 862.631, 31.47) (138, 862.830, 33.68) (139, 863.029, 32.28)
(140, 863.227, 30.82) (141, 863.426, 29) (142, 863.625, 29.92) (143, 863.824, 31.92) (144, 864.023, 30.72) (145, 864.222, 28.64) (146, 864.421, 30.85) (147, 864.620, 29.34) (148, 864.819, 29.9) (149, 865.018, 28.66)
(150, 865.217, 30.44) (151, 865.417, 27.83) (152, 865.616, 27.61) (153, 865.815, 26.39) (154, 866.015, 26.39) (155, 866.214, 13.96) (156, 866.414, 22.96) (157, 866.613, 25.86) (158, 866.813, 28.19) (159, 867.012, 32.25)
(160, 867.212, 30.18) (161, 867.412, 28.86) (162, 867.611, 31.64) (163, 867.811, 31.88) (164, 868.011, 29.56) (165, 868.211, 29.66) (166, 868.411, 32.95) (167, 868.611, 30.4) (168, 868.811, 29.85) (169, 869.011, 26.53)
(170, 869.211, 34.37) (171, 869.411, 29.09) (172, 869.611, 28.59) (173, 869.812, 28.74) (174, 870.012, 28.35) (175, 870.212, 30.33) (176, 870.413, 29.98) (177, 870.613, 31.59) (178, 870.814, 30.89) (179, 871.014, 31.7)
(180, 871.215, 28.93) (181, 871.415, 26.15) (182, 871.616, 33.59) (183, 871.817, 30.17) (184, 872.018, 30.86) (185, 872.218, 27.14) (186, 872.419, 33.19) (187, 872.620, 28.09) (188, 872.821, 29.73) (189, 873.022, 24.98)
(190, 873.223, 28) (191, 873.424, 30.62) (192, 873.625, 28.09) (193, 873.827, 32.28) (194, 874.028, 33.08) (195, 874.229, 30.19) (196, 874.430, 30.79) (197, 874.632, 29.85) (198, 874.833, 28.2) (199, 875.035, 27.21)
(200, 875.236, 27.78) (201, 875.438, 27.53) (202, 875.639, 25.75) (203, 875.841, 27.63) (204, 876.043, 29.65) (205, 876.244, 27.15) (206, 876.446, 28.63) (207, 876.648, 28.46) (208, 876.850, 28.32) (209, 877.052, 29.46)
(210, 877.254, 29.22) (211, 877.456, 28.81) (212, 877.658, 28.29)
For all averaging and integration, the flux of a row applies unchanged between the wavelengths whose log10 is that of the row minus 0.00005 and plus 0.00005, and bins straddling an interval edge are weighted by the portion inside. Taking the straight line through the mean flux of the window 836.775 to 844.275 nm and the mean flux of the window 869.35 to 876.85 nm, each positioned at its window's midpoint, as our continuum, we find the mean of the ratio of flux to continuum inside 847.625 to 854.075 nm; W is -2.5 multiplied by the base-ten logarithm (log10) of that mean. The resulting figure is 0.06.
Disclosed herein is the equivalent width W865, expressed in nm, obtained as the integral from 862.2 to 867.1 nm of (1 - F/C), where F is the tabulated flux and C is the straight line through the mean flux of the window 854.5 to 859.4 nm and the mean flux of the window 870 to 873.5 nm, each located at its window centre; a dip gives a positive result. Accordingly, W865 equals 0.160 nm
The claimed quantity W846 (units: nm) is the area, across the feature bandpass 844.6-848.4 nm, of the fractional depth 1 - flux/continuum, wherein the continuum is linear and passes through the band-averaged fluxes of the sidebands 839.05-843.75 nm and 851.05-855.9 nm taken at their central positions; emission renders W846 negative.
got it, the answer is 0.04 nm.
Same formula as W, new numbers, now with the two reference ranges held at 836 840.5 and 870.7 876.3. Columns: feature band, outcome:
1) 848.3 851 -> 0.03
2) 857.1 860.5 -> 0.01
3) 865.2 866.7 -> 0.19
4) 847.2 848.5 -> 0.10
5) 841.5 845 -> 0.02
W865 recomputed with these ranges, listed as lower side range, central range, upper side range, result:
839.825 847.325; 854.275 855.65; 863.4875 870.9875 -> 0.14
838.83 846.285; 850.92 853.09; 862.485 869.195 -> 0.06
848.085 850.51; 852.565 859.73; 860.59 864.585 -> 0.31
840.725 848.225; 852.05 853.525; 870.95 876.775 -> 0.04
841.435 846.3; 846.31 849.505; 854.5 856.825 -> 0.06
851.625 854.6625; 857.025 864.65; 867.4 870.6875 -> -0.47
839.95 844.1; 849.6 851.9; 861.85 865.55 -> 0.15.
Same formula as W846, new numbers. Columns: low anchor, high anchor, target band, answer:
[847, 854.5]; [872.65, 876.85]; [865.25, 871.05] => -0.05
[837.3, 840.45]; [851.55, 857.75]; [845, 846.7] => -0.06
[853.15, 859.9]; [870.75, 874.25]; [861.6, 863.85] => -0.15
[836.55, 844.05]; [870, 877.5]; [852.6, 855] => 0.36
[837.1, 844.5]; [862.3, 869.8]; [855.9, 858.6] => -0.04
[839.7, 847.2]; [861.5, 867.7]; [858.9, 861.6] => 0.04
